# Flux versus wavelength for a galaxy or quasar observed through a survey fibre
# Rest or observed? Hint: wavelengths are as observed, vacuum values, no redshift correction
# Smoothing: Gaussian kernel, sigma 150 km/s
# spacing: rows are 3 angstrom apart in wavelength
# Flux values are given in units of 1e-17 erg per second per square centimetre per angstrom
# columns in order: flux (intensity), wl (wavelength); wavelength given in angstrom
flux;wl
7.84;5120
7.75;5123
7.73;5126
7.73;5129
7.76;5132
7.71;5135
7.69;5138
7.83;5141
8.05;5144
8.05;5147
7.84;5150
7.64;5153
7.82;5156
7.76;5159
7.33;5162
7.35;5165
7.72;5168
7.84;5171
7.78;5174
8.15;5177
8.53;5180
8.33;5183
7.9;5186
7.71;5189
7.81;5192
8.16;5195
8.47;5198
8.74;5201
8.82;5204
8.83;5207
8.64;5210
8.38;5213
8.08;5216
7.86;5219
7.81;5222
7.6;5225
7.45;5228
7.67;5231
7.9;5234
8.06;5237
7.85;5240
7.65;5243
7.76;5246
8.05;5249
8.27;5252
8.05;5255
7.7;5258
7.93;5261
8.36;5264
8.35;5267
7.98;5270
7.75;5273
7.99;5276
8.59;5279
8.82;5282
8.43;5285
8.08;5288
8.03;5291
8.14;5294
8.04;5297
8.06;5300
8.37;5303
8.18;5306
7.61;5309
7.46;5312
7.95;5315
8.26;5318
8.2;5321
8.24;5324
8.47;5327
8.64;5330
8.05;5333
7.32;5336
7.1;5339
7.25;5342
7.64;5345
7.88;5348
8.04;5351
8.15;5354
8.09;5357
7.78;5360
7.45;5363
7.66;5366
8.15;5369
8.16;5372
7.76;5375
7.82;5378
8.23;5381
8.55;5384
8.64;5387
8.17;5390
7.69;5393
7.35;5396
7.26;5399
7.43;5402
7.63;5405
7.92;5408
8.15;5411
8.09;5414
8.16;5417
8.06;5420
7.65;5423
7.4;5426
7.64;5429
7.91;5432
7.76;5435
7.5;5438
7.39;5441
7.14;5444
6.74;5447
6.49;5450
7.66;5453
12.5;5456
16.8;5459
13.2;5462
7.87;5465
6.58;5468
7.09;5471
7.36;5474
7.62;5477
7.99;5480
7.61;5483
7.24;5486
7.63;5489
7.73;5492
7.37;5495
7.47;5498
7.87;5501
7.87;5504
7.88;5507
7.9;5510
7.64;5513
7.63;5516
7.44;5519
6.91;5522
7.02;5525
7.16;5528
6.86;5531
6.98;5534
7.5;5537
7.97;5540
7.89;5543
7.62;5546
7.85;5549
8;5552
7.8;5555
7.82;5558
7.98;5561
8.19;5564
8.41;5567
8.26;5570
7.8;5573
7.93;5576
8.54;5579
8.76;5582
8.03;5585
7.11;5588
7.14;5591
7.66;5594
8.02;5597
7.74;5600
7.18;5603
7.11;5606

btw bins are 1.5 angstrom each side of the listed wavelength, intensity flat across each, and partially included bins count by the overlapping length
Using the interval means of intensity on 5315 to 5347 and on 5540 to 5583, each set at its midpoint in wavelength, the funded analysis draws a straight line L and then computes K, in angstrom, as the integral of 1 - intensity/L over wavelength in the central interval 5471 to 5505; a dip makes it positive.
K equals 1.8 angstrom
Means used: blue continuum 7.92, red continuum 8.05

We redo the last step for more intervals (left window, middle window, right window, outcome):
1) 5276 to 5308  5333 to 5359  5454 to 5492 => 2.4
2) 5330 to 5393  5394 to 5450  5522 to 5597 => 1.9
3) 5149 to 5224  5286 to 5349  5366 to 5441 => -0.1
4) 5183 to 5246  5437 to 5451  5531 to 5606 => 1.5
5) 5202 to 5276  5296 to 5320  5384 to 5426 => -0.1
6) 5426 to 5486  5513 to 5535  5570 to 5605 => 2.5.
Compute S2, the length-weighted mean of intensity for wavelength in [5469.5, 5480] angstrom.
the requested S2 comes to 7.45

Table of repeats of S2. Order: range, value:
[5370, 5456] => 7.81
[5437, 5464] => 9.5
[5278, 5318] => 8.13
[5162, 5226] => 8.11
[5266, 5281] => 8.15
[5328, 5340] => 7.83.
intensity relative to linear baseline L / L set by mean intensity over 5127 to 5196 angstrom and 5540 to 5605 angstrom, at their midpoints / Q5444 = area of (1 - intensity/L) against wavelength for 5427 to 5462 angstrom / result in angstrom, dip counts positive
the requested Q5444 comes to -4.4 angstrom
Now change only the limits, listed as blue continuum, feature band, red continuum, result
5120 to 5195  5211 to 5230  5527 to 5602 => -0.1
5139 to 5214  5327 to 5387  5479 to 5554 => -0.9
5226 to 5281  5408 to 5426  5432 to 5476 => 1.2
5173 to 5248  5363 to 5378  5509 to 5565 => -0.1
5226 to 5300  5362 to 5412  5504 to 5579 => 0.0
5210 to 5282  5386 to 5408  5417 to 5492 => 1.2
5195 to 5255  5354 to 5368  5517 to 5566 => 0.1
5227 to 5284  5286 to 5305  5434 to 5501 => -0.1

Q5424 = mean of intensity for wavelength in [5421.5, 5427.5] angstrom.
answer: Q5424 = 7.53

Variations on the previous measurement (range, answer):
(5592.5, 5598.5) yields 7.84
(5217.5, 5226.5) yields 7.76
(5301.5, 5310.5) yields 8.05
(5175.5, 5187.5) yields 8.23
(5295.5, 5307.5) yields 8.16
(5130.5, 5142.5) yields 7.75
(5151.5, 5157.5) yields 7.73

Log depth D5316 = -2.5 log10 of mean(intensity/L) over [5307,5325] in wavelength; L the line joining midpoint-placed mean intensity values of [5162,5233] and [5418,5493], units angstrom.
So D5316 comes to 0.03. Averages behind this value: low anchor 8.05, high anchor 8.27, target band 7.95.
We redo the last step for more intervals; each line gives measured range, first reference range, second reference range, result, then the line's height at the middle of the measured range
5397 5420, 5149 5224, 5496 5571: 0.00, 7.81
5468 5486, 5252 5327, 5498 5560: 0.04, 7.7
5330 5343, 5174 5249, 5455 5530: 0.08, 8.16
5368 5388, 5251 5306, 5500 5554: -0.03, 7.92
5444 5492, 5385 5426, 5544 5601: -0.10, 7.88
